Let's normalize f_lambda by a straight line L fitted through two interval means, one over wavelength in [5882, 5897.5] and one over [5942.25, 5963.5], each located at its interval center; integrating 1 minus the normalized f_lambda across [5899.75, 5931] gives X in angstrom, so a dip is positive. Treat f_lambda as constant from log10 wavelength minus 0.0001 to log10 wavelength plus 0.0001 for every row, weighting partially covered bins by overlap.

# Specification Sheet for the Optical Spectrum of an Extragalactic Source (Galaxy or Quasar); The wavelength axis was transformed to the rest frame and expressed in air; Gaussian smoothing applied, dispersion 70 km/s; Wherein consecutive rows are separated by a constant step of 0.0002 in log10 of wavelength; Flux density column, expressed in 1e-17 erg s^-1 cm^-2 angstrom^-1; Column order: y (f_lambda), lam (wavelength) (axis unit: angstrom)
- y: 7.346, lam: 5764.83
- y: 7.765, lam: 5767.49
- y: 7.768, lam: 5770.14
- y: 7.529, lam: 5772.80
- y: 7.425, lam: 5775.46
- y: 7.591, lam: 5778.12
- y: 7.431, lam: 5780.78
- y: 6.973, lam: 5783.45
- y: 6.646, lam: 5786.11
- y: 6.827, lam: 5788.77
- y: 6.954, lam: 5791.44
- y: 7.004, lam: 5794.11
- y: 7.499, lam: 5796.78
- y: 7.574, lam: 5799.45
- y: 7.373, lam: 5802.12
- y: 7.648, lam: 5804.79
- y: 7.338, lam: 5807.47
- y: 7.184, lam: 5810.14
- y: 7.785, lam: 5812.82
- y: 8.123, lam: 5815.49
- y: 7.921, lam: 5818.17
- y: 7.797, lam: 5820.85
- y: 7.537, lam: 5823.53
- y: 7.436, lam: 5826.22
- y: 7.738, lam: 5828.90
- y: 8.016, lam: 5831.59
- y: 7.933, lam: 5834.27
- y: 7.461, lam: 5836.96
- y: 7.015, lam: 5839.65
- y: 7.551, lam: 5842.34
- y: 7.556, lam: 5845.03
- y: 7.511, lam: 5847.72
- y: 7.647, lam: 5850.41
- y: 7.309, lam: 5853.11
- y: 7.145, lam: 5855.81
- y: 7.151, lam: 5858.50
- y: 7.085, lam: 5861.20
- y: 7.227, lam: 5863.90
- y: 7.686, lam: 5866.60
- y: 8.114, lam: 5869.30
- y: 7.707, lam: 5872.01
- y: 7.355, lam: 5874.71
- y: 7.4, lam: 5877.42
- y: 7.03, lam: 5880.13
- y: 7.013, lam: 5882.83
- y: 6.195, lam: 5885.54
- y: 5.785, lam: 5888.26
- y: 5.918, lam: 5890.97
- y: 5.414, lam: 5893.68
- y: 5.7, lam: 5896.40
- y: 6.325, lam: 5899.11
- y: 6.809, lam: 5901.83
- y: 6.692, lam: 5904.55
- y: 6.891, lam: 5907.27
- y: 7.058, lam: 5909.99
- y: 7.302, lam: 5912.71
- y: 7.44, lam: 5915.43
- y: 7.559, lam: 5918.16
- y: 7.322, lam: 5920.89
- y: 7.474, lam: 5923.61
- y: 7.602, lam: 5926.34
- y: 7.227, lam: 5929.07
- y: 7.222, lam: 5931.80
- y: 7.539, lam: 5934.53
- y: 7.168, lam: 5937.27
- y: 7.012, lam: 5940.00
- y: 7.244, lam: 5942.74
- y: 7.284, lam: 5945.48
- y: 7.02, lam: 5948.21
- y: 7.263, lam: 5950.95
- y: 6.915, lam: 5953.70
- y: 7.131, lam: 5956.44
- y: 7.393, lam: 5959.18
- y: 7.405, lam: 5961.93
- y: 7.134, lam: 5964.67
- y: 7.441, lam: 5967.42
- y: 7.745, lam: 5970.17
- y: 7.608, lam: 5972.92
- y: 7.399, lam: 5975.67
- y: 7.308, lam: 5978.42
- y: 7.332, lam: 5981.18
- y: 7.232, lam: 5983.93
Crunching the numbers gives -3.5 angstrom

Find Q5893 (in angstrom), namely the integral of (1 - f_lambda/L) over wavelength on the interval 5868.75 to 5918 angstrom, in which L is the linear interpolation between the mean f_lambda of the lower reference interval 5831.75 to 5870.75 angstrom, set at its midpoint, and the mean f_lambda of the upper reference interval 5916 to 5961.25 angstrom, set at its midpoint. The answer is 3.98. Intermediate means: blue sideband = 7.47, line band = 6.78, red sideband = 7.28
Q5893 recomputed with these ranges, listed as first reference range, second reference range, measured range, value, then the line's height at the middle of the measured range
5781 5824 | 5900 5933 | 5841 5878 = -0.85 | 7.29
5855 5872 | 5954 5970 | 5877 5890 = 1.40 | 7.41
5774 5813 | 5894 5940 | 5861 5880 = -1.00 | 7.13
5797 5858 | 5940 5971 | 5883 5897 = 2.84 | 7.41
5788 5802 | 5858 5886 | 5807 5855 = -2.33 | 7.25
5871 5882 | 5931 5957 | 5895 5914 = 1.57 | 7.28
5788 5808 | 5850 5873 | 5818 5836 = -0.97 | 7.35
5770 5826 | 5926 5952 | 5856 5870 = -0.11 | 7.34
